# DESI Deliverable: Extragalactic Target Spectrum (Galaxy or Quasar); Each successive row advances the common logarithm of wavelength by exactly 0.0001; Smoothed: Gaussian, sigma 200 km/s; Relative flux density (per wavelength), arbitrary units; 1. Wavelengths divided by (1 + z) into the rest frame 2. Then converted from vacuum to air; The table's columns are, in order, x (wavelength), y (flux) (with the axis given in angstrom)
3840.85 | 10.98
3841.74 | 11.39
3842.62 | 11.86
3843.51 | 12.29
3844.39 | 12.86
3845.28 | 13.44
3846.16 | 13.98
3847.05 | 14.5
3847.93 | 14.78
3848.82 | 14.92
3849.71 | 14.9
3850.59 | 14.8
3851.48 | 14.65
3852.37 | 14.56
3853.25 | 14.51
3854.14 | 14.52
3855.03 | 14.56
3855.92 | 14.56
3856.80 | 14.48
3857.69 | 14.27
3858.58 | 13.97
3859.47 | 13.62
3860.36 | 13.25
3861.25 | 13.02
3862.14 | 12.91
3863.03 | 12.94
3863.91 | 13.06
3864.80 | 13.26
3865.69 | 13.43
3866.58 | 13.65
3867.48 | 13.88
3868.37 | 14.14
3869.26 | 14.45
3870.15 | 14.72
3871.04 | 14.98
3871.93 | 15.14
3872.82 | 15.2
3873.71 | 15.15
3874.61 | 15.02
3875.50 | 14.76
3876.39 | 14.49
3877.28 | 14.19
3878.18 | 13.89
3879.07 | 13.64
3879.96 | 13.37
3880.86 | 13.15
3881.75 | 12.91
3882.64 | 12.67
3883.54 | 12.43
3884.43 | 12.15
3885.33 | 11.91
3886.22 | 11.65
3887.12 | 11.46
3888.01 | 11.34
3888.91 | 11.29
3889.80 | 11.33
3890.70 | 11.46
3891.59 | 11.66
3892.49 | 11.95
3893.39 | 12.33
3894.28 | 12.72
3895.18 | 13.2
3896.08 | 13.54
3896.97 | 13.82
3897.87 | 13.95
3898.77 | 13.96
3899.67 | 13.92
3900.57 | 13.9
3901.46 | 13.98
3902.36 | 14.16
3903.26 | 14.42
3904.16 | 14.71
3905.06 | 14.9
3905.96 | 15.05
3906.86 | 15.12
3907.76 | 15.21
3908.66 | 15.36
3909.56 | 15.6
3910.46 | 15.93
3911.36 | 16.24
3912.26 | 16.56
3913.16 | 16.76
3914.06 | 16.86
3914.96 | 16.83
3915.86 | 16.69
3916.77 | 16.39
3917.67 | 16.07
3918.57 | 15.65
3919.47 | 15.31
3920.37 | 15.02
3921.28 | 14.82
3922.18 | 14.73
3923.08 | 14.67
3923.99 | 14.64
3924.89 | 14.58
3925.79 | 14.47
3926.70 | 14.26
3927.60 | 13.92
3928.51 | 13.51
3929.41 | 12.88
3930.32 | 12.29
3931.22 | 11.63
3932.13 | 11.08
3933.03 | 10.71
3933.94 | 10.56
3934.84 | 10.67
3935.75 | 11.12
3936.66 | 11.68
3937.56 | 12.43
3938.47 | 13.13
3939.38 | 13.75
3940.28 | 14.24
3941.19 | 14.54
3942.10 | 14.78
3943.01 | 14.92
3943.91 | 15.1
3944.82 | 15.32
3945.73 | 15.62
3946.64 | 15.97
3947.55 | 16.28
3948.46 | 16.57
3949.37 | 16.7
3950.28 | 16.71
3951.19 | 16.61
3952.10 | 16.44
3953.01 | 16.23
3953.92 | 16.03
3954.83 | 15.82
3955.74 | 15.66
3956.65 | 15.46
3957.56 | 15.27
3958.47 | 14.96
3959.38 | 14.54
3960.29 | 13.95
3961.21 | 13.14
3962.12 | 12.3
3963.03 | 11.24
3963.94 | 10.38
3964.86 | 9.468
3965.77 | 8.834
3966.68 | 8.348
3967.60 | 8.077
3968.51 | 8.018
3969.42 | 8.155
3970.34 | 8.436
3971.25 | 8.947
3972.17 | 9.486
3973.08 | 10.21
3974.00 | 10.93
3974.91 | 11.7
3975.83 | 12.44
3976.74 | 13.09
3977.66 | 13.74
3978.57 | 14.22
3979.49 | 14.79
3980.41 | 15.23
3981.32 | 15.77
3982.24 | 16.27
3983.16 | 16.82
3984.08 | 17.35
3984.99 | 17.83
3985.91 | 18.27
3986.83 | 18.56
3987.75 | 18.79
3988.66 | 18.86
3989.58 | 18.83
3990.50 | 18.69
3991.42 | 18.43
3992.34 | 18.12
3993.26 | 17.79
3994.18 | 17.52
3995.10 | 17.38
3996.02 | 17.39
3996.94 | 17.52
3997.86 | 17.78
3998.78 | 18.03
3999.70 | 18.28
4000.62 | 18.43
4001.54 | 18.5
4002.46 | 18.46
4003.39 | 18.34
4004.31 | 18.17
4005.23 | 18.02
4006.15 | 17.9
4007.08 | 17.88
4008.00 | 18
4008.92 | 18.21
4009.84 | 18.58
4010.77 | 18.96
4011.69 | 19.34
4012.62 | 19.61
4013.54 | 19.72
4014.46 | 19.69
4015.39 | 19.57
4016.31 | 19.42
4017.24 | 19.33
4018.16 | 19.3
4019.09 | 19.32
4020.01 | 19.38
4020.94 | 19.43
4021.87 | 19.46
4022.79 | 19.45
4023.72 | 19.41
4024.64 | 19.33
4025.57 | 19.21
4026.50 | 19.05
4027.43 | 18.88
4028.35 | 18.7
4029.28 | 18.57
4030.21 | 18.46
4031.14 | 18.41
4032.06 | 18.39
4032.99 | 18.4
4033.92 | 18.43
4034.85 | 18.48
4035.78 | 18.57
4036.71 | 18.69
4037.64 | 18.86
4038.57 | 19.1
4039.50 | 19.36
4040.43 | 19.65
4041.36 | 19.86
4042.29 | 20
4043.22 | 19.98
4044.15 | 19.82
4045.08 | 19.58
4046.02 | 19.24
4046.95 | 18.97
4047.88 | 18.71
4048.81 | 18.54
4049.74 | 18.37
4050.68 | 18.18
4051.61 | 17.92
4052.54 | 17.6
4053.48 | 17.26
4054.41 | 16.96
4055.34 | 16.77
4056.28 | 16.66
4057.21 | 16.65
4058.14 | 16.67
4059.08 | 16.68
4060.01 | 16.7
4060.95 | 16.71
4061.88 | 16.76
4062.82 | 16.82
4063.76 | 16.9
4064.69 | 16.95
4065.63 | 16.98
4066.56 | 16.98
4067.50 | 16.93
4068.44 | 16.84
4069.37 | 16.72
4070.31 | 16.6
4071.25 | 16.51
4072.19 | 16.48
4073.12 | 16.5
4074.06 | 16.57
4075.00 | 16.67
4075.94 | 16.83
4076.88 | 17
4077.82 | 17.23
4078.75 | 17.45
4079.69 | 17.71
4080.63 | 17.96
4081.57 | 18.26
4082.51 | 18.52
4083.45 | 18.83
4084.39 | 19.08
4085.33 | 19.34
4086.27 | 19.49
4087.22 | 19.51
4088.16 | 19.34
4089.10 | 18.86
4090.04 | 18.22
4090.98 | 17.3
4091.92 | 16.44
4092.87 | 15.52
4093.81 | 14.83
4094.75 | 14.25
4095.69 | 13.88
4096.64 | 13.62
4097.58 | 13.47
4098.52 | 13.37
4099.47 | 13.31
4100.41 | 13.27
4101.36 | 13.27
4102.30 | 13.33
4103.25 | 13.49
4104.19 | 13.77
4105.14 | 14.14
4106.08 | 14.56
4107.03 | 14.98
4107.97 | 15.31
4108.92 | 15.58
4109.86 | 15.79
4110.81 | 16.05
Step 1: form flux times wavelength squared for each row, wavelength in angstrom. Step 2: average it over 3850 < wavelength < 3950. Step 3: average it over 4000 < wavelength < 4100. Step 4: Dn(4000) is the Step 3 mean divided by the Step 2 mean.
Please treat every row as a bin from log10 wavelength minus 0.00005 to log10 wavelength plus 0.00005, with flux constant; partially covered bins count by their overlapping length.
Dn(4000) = 1.38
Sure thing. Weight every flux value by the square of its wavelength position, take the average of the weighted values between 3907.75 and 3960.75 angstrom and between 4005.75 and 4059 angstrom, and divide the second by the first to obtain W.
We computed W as 1.3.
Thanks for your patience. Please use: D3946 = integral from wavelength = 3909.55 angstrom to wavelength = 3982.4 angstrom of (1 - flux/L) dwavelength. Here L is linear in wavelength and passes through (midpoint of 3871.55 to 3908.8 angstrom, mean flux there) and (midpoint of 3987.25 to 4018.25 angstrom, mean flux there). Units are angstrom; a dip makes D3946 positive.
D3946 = 9.8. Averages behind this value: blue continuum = 13.5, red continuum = 18.5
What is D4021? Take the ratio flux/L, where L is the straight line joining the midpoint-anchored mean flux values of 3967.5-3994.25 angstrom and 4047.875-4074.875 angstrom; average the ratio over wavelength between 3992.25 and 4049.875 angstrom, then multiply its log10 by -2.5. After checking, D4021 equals -0.189 mag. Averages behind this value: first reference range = 14.6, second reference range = 17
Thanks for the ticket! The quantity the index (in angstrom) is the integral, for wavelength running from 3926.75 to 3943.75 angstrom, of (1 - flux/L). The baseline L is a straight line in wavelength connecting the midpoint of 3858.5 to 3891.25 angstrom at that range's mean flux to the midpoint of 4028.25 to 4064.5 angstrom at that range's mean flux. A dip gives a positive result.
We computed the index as 2.61 angstrom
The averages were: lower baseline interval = 13.3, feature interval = 12.7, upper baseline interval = 18.2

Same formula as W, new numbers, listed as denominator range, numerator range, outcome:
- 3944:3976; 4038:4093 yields 1.45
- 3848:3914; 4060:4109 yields 1.30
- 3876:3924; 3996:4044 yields 1.42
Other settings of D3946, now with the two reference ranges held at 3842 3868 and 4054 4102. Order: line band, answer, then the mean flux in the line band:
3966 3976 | 3.8 angstrom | 9.42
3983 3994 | -1.9 angstrom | 18.2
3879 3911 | 2.2 angstrom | 13.3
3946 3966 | 0.7 angstrom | 14.6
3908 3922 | -1.3 angstrom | 16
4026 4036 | -1.6 angstrom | 18.6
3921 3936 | 1.8 angstrom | 13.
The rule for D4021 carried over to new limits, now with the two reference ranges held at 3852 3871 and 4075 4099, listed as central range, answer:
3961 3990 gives 0.186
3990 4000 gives -0.138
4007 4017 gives -0.189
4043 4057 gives -0.107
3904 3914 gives -0.078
